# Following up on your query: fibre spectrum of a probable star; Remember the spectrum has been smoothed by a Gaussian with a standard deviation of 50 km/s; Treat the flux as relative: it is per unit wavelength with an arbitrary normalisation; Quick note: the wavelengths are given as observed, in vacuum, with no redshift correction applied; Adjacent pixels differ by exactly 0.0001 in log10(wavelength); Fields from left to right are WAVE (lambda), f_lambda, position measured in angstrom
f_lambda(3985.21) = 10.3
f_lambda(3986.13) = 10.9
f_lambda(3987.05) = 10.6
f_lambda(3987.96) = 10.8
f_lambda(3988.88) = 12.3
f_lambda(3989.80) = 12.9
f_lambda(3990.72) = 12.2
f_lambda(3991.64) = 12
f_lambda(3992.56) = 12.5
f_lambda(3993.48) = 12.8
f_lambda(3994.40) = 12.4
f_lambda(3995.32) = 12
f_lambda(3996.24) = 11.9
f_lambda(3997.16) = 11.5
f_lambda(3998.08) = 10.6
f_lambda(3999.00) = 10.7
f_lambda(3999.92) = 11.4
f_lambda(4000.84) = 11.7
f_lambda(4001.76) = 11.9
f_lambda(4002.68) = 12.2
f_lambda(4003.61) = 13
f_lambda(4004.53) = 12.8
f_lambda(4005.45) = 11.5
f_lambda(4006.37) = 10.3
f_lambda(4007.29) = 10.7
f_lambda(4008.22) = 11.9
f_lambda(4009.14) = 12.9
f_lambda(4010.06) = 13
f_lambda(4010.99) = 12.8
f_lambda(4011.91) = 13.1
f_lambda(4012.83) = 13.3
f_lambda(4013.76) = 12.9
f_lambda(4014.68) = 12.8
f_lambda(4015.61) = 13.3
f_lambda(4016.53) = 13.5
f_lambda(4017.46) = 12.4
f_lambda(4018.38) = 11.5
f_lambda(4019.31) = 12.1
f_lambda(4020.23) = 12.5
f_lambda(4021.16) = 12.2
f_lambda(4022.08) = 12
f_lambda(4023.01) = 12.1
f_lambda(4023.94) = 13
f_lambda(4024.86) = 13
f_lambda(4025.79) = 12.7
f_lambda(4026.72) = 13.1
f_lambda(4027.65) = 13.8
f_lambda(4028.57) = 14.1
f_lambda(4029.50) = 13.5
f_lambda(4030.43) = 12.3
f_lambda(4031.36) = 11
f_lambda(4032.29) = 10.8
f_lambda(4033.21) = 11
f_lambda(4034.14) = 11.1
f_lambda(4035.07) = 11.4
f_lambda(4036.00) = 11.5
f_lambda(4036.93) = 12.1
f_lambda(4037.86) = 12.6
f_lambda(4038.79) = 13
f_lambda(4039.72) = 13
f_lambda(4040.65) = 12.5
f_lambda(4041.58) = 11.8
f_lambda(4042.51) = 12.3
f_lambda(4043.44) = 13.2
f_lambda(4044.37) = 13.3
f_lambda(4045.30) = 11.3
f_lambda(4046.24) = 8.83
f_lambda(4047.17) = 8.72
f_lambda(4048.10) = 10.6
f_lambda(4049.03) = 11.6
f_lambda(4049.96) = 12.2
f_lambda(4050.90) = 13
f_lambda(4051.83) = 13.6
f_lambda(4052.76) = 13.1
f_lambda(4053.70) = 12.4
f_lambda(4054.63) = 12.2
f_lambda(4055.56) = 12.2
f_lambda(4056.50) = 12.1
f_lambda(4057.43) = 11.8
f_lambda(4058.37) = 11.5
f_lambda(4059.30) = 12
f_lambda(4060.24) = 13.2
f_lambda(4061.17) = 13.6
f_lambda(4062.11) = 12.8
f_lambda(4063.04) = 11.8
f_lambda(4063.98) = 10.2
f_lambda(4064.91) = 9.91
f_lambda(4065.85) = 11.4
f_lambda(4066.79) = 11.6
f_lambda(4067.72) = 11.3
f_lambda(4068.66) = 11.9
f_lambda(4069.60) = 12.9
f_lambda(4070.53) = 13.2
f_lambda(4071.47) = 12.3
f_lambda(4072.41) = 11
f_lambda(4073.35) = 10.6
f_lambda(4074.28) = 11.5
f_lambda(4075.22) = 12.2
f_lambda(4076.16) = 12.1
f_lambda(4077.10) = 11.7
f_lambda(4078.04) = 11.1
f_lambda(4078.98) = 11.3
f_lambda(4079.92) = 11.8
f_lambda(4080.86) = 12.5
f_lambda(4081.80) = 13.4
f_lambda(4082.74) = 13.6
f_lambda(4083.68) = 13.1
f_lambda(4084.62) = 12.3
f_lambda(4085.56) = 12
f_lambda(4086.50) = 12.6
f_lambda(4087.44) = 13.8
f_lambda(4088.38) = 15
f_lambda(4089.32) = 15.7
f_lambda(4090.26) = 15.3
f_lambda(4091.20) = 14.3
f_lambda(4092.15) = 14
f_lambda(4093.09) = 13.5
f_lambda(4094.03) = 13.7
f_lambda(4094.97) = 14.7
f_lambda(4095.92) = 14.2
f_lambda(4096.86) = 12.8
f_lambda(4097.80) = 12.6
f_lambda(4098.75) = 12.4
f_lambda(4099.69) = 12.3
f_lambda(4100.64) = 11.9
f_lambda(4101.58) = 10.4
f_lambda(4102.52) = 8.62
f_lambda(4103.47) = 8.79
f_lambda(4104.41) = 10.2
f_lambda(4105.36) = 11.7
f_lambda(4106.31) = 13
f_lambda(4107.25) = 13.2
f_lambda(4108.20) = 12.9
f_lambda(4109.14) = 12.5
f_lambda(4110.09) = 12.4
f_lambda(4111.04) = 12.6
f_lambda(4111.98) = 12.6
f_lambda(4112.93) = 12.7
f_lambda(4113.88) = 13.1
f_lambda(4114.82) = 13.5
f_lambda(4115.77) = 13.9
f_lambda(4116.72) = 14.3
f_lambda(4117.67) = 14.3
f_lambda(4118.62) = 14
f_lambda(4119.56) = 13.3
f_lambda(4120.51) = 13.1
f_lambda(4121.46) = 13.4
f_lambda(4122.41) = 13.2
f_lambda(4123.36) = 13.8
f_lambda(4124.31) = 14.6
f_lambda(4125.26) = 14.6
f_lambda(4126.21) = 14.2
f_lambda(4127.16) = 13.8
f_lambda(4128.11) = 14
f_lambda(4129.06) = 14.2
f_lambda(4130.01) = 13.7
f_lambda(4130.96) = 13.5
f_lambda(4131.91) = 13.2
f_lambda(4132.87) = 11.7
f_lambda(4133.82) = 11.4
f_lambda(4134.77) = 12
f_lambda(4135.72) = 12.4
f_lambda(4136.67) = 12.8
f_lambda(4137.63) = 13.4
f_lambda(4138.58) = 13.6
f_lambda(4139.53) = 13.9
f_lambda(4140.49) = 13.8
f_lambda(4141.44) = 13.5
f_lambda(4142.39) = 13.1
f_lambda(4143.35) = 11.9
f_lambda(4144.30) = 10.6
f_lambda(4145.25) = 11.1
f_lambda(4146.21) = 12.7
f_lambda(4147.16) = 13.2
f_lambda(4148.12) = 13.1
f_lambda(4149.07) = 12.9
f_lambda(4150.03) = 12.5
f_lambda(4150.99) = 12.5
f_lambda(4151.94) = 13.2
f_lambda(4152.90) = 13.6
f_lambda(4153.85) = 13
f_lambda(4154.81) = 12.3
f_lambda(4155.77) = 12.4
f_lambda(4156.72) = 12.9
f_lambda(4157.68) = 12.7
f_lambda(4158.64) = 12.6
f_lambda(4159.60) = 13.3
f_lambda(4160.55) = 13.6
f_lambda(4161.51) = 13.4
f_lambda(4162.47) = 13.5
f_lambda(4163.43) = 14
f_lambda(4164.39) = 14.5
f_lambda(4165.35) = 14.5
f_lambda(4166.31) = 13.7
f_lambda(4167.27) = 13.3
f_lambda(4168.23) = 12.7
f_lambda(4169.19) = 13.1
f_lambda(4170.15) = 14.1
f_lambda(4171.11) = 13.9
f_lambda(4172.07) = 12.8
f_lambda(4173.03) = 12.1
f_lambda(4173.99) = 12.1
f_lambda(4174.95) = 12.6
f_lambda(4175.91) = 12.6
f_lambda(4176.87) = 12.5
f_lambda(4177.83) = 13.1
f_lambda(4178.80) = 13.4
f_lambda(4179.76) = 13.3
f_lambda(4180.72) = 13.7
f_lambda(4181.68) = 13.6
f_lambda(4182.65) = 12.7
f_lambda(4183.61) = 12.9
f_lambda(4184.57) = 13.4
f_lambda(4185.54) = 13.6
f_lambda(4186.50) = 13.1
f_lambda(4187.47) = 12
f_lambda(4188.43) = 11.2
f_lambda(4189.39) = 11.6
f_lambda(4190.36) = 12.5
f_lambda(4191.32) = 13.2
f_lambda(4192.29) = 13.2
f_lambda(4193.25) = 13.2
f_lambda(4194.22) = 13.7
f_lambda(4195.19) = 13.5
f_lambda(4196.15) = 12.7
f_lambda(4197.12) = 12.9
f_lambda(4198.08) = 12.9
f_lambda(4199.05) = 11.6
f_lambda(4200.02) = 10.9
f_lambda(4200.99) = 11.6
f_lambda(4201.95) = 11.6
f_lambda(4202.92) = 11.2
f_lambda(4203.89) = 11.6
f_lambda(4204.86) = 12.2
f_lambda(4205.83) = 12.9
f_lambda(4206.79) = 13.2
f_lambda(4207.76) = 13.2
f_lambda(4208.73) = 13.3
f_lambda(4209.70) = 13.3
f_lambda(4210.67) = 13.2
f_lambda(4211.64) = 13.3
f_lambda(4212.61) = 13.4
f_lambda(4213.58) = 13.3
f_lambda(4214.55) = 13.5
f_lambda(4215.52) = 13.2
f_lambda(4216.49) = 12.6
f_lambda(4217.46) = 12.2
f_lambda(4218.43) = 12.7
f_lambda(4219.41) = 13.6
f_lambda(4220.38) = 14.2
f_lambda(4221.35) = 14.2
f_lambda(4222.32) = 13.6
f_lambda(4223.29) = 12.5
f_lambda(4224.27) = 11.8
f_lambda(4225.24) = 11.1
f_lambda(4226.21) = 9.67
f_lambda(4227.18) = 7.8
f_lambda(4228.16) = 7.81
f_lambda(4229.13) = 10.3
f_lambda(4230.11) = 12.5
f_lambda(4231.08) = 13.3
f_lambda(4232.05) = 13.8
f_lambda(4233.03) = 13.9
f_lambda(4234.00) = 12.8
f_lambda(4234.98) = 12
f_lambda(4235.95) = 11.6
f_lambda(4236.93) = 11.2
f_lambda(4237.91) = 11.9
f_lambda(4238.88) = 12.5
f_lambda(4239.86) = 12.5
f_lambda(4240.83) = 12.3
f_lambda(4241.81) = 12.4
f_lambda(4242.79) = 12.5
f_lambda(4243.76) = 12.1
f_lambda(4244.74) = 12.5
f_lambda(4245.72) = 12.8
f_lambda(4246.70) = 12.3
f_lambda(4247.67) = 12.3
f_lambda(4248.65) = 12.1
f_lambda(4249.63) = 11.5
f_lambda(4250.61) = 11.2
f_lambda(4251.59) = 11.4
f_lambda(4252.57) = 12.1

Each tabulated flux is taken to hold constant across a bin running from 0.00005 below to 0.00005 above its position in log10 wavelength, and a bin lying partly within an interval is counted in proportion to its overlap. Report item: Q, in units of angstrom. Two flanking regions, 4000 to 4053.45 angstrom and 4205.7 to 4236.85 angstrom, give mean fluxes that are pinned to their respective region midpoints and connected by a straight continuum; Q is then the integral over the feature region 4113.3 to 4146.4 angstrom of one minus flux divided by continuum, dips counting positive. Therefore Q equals -2.38 angstrom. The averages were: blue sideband 12.2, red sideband 12.5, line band 13.2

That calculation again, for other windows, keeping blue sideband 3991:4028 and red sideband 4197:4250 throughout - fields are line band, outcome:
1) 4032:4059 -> 0.9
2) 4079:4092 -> -1.2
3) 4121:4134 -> -1.3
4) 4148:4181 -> -2.2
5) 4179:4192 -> -0.6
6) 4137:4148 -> -0.5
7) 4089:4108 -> -0.5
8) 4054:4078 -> 0.8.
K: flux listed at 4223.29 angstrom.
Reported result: 12.5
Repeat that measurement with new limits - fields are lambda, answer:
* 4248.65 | 12.1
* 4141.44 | 13.5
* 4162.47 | 13.5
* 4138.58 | 13.6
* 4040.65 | 12.5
